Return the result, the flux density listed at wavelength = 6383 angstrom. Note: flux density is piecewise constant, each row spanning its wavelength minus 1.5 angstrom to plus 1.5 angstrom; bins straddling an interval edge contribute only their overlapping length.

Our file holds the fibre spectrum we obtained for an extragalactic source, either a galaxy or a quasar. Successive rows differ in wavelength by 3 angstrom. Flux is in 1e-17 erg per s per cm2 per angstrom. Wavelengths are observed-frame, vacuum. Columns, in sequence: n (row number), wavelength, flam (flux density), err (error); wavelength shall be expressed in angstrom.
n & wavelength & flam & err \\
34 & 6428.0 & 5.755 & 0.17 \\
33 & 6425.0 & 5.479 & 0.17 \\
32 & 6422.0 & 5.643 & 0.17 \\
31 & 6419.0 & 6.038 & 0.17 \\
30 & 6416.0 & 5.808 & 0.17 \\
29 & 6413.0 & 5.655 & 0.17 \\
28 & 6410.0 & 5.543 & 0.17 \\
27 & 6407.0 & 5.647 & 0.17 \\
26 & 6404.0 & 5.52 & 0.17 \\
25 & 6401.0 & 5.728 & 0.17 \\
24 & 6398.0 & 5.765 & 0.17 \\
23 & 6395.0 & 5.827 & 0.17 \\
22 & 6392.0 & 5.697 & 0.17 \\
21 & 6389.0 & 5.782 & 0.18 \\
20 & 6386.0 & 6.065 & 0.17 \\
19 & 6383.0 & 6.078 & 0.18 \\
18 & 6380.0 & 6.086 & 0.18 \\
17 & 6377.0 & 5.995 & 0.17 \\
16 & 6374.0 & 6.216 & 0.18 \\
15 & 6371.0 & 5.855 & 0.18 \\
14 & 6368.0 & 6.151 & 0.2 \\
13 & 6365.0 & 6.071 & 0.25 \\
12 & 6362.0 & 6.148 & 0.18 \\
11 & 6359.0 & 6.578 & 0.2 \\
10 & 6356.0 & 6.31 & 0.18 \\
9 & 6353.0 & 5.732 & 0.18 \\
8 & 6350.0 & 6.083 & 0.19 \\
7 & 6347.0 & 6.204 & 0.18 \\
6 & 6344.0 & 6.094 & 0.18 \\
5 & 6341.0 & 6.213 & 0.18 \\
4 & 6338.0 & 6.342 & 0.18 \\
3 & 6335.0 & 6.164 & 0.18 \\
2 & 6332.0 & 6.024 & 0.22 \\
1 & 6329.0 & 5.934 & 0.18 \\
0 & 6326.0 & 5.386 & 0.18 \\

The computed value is 6.078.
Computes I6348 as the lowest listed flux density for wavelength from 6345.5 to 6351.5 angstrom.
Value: 6.083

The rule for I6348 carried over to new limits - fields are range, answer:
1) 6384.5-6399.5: 5.697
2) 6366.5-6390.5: 5.782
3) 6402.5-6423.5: 5.52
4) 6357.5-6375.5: 5.855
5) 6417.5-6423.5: 5.643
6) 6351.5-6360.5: 5.732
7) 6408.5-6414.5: 5.543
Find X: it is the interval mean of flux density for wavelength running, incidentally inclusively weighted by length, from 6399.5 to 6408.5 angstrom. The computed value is 5.63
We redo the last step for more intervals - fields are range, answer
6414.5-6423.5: 5.83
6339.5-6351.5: 6.15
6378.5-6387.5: 6.08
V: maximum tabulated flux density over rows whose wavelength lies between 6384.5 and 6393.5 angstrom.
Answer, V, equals 6.065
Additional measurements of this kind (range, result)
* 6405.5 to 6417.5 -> 5.808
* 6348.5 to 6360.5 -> 6.578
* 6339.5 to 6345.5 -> 6.213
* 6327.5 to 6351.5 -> 6.342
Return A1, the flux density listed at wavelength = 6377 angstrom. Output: 5.995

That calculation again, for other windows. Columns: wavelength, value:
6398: 5.765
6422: 5.643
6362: 6.148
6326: 5.386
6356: 6.31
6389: 5.782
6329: 5.934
